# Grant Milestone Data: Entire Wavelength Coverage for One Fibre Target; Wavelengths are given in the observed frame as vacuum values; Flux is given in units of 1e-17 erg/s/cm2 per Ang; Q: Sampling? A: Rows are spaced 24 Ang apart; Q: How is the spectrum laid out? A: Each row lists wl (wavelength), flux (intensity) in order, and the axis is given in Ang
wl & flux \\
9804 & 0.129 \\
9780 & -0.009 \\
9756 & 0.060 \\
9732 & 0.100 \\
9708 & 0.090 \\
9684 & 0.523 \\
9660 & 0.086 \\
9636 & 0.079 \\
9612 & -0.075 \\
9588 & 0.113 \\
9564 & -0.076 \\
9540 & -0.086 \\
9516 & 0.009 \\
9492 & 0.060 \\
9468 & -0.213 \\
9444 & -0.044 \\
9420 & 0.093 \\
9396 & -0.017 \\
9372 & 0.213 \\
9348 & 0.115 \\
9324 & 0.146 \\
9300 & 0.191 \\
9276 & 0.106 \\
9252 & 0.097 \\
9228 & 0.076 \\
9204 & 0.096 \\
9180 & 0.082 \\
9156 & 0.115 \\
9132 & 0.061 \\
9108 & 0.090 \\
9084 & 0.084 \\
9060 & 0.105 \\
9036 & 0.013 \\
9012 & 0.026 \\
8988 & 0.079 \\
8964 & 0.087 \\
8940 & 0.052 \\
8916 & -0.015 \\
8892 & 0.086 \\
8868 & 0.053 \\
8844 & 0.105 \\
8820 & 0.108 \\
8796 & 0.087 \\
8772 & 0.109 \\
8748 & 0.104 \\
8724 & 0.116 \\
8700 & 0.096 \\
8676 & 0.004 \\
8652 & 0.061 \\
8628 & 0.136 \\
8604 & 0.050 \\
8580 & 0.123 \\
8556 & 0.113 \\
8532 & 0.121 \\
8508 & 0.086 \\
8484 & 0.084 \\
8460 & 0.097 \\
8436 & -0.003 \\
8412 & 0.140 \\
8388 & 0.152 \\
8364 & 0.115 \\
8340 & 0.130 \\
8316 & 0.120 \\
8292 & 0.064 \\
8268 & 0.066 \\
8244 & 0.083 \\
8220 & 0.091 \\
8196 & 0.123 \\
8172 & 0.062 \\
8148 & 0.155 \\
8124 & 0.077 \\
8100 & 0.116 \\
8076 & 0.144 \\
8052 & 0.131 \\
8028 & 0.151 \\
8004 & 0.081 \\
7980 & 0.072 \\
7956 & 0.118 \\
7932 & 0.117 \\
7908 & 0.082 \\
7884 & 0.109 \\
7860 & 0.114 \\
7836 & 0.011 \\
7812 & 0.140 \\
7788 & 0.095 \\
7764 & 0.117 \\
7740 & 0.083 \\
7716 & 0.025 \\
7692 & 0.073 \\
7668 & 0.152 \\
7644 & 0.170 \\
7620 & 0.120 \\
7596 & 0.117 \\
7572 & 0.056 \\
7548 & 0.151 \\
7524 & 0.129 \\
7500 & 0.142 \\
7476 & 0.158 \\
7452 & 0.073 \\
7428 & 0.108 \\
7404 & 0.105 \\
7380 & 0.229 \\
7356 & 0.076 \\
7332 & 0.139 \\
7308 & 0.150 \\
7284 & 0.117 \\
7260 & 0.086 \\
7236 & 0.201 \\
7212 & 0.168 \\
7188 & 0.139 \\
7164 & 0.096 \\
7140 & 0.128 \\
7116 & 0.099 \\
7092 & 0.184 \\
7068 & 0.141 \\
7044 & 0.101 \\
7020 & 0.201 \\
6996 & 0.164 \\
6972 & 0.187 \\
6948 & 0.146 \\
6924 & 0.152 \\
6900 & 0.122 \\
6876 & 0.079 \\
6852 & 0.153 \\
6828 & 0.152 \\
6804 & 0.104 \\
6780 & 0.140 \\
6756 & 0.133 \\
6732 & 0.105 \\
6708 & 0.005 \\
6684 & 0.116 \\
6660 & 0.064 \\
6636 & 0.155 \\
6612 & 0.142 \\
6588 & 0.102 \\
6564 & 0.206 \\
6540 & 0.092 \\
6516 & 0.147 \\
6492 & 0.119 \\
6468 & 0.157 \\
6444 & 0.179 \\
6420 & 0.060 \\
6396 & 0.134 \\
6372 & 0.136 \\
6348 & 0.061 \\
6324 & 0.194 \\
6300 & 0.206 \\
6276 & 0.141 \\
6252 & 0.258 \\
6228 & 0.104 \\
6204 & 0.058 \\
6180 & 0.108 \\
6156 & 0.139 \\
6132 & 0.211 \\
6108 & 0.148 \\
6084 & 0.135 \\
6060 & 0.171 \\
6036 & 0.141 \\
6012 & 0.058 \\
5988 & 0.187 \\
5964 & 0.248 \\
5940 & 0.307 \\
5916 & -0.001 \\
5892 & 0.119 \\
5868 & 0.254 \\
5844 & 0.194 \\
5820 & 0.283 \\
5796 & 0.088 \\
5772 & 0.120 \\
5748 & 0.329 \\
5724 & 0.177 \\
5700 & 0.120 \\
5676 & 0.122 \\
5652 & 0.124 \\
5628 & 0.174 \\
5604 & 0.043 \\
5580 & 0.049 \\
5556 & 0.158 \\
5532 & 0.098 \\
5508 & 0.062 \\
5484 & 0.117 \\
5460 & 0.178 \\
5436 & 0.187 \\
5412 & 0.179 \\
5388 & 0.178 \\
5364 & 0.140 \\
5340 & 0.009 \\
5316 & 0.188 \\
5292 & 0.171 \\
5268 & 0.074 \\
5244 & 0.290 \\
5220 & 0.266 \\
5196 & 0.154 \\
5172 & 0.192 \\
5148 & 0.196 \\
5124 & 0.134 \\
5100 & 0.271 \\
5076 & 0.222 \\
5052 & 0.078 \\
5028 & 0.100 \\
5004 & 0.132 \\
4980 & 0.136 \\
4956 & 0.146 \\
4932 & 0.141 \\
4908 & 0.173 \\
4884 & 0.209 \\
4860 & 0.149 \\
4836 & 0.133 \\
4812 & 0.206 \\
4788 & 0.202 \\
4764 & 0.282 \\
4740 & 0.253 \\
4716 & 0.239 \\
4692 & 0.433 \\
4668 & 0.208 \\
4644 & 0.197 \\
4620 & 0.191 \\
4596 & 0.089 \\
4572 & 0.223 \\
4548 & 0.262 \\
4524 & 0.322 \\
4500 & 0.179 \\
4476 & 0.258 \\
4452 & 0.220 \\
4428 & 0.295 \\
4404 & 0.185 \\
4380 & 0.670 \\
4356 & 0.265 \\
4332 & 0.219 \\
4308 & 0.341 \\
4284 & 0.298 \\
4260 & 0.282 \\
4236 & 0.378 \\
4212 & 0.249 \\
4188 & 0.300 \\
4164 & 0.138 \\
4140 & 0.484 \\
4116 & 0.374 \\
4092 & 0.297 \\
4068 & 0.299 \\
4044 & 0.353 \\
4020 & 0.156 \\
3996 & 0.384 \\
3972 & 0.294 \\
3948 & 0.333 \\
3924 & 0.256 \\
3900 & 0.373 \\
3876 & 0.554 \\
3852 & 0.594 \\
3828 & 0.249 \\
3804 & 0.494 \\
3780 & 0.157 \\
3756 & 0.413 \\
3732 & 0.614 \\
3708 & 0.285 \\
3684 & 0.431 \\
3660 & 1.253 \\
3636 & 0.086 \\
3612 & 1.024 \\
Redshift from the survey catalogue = 1.60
